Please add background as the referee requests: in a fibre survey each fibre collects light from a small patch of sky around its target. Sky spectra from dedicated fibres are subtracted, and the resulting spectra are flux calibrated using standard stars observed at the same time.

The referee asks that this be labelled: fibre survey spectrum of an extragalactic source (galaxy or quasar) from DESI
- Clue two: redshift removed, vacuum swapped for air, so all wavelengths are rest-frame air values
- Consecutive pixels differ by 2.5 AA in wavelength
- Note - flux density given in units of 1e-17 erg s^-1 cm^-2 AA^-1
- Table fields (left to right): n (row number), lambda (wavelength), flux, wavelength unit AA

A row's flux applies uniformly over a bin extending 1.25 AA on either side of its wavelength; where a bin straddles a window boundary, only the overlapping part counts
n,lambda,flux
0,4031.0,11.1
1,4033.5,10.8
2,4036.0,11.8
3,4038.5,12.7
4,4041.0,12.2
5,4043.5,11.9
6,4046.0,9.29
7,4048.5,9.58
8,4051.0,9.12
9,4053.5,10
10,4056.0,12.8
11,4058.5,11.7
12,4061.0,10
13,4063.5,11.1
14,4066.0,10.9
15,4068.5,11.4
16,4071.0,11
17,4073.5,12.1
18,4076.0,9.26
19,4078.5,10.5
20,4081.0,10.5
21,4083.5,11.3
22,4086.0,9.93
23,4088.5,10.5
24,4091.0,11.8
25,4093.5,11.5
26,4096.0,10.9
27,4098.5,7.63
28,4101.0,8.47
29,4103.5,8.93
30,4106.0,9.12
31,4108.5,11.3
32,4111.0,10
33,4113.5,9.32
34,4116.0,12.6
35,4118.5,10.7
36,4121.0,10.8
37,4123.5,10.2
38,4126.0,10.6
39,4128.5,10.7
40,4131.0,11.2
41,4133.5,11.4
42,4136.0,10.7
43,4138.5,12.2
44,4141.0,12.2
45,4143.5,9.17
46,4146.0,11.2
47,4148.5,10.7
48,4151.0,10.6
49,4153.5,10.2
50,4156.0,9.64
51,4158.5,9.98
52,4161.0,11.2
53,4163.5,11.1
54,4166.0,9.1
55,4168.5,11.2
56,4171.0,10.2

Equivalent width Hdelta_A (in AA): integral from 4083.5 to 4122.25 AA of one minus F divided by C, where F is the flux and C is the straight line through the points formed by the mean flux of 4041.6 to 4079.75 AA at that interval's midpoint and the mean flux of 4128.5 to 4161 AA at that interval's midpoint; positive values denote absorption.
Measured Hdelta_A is 1.8 AA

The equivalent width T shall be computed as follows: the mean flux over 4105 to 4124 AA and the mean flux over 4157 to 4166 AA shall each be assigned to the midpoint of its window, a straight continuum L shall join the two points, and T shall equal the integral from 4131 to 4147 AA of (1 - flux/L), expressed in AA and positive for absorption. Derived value -1.0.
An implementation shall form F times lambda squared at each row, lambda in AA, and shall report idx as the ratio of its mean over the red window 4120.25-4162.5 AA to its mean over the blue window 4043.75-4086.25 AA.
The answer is 1.05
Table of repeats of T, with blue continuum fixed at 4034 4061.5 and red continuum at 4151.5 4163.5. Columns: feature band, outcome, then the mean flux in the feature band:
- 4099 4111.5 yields 1.47 AA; 9.42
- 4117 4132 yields -0.23 AA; 10.7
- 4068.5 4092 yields 0.10 AA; 10.8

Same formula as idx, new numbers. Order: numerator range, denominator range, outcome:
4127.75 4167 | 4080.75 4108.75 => 1.09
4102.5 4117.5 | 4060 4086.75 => 0.97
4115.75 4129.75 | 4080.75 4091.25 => 1.02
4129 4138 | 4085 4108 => 1.15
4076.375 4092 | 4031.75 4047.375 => 0.95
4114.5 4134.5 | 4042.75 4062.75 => 1.08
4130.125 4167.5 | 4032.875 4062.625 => 1.02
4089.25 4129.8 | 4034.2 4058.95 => 0.96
